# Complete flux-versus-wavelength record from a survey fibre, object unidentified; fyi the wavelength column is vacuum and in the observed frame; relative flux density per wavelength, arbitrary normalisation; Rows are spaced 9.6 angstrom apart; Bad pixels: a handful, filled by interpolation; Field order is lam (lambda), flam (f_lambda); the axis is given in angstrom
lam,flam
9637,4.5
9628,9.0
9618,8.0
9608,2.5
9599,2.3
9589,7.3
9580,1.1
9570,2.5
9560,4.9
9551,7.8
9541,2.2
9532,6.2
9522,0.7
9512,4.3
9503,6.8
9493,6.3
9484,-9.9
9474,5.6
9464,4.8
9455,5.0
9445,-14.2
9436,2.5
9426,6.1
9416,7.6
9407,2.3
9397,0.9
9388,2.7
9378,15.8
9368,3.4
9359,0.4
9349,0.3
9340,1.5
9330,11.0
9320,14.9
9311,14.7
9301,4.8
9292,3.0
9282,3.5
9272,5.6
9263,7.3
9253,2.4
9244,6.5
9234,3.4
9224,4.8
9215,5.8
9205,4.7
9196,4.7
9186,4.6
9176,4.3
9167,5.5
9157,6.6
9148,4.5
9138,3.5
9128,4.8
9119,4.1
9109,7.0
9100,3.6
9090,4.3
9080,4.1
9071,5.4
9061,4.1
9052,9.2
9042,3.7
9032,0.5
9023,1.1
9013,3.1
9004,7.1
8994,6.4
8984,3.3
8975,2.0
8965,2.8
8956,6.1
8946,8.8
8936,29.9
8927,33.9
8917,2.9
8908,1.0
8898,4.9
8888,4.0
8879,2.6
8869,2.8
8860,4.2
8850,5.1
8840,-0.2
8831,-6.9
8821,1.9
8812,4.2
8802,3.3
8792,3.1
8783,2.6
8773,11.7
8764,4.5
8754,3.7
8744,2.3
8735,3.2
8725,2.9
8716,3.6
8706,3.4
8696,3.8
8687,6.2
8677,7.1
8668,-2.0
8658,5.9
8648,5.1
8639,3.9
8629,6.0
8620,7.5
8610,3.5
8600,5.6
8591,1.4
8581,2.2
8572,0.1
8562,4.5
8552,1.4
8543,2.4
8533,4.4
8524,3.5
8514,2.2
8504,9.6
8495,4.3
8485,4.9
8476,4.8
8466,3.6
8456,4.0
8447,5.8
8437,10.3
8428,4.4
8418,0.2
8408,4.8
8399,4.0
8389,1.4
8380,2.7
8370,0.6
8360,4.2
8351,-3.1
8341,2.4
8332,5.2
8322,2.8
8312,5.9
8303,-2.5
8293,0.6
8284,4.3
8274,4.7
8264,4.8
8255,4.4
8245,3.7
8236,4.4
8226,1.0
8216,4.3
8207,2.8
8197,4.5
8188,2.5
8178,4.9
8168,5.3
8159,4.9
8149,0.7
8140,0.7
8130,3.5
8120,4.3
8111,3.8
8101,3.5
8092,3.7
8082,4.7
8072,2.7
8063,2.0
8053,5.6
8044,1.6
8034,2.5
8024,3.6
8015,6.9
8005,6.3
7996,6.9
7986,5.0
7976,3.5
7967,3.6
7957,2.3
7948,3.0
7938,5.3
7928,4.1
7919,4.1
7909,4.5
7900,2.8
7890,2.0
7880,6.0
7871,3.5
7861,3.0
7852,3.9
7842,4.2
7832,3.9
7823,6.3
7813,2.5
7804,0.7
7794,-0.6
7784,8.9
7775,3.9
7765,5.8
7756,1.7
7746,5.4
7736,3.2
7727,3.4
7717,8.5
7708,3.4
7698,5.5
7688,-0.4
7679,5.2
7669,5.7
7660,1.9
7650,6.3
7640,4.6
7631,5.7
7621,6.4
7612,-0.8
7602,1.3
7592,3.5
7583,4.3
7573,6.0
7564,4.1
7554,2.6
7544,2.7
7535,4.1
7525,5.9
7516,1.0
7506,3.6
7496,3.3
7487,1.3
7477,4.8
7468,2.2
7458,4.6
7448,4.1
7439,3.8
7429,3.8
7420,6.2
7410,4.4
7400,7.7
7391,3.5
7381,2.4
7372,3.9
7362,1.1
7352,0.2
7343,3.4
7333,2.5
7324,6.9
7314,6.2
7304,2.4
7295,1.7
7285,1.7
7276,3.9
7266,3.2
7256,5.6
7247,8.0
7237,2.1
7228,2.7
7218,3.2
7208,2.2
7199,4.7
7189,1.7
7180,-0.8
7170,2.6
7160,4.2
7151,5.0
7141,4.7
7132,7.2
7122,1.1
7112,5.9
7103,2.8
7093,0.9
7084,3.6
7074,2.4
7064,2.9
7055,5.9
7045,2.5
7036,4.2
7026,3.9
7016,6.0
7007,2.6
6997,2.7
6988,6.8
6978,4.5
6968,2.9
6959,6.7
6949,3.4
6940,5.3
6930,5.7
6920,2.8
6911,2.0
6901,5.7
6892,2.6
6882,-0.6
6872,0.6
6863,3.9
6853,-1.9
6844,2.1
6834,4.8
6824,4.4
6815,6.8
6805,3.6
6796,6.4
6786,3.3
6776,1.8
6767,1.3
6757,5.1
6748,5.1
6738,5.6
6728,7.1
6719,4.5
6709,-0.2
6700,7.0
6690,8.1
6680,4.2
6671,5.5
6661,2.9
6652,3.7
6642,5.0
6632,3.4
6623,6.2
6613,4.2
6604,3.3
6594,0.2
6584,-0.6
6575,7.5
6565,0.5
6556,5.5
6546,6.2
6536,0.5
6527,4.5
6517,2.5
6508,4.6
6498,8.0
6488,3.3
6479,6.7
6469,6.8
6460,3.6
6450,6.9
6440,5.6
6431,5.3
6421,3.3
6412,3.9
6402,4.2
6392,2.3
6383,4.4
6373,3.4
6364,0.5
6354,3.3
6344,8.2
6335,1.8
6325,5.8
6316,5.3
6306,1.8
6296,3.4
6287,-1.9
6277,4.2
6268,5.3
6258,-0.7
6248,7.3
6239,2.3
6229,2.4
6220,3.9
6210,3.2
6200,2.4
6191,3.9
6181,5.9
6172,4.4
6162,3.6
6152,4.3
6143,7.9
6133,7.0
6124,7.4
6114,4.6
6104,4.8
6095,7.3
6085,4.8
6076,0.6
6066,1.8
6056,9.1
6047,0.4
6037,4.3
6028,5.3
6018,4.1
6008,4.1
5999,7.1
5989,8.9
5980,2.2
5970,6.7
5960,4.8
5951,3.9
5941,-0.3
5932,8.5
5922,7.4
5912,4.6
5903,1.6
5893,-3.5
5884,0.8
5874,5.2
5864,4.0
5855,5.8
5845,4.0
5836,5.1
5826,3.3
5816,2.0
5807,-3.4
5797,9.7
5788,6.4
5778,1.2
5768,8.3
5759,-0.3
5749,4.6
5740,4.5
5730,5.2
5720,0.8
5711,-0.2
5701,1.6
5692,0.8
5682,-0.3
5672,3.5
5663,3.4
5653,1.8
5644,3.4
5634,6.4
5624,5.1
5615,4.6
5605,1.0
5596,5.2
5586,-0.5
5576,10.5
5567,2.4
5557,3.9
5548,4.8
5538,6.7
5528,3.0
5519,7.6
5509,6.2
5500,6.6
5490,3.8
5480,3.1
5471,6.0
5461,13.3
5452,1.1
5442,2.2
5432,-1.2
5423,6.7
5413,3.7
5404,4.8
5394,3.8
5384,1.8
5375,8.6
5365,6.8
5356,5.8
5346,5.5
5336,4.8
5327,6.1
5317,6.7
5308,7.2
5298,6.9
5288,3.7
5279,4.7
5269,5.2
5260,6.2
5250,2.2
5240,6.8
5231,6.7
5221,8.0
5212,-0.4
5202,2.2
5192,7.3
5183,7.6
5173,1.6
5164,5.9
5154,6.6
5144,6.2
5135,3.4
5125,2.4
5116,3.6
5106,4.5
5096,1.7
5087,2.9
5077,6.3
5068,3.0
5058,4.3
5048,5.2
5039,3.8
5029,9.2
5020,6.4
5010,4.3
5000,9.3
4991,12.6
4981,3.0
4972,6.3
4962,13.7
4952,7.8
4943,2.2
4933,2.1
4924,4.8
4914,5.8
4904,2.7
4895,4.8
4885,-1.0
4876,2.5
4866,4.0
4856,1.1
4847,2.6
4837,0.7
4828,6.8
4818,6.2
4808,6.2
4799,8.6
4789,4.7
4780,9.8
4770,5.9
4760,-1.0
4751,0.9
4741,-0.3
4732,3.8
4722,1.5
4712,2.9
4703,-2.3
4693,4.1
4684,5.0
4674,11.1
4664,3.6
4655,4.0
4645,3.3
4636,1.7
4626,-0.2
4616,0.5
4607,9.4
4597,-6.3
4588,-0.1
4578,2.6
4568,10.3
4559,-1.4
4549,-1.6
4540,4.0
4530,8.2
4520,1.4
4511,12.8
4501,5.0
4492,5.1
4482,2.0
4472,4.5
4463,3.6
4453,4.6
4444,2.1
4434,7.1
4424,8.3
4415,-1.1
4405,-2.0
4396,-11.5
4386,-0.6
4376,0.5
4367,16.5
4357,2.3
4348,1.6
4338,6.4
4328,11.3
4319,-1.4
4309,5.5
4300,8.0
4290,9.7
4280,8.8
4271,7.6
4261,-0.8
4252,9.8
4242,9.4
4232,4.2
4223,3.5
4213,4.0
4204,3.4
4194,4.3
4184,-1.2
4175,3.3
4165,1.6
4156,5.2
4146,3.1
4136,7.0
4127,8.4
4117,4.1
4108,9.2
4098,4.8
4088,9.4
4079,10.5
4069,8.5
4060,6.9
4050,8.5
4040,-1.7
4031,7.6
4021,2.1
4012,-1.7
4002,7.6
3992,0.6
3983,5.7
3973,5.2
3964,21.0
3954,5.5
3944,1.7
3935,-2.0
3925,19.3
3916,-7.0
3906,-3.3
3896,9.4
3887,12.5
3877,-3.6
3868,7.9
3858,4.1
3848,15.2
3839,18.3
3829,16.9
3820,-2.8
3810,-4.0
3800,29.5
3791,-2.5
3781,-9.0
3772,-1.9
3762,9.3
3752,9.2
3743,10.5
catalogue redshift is 1.395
